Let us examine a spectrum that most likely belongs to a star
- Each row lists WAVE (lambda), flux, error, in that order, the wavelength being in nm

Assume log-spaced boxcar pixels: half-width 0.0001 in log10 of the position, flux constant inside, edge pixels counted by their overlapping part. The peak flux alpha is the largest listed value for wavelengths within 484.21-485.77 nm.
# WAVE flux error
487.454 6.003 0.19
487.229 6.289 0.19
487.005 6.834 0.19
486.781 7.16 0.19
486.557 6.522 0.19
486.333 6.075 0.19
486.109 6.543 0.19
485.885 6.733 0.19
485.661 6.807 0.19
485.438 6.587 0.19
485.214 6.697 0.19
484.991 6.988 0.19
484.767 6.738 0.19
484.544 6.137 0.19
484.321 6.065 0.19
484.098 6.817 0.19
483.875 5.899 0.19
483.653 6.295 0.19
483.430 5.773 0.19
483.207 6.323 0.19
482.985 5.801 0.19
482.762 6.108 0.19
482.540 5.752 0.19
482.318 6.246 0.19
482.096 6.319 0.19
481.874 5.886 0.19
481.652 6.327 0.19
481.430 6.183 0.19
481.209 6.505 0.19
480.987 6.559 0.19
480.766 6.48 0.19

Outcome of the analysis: 6.988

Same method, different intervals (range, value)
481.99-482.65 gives 6.319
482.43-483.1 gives 6.108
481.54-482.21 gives 6.327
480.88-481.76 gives 6.559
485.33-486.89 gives 7.16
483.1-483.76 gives 6.323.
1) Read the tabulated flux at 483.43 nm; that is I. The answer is 5.773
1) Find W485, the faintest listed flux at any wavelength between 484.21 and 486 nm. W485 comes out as 6.065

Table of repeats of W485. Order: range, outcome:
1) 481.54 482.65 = 5.752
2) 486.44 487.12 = 6.522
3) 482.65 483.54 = 5.773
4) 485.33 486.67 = 6.075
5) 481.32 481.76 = 6.183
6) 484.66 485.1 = 6.738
